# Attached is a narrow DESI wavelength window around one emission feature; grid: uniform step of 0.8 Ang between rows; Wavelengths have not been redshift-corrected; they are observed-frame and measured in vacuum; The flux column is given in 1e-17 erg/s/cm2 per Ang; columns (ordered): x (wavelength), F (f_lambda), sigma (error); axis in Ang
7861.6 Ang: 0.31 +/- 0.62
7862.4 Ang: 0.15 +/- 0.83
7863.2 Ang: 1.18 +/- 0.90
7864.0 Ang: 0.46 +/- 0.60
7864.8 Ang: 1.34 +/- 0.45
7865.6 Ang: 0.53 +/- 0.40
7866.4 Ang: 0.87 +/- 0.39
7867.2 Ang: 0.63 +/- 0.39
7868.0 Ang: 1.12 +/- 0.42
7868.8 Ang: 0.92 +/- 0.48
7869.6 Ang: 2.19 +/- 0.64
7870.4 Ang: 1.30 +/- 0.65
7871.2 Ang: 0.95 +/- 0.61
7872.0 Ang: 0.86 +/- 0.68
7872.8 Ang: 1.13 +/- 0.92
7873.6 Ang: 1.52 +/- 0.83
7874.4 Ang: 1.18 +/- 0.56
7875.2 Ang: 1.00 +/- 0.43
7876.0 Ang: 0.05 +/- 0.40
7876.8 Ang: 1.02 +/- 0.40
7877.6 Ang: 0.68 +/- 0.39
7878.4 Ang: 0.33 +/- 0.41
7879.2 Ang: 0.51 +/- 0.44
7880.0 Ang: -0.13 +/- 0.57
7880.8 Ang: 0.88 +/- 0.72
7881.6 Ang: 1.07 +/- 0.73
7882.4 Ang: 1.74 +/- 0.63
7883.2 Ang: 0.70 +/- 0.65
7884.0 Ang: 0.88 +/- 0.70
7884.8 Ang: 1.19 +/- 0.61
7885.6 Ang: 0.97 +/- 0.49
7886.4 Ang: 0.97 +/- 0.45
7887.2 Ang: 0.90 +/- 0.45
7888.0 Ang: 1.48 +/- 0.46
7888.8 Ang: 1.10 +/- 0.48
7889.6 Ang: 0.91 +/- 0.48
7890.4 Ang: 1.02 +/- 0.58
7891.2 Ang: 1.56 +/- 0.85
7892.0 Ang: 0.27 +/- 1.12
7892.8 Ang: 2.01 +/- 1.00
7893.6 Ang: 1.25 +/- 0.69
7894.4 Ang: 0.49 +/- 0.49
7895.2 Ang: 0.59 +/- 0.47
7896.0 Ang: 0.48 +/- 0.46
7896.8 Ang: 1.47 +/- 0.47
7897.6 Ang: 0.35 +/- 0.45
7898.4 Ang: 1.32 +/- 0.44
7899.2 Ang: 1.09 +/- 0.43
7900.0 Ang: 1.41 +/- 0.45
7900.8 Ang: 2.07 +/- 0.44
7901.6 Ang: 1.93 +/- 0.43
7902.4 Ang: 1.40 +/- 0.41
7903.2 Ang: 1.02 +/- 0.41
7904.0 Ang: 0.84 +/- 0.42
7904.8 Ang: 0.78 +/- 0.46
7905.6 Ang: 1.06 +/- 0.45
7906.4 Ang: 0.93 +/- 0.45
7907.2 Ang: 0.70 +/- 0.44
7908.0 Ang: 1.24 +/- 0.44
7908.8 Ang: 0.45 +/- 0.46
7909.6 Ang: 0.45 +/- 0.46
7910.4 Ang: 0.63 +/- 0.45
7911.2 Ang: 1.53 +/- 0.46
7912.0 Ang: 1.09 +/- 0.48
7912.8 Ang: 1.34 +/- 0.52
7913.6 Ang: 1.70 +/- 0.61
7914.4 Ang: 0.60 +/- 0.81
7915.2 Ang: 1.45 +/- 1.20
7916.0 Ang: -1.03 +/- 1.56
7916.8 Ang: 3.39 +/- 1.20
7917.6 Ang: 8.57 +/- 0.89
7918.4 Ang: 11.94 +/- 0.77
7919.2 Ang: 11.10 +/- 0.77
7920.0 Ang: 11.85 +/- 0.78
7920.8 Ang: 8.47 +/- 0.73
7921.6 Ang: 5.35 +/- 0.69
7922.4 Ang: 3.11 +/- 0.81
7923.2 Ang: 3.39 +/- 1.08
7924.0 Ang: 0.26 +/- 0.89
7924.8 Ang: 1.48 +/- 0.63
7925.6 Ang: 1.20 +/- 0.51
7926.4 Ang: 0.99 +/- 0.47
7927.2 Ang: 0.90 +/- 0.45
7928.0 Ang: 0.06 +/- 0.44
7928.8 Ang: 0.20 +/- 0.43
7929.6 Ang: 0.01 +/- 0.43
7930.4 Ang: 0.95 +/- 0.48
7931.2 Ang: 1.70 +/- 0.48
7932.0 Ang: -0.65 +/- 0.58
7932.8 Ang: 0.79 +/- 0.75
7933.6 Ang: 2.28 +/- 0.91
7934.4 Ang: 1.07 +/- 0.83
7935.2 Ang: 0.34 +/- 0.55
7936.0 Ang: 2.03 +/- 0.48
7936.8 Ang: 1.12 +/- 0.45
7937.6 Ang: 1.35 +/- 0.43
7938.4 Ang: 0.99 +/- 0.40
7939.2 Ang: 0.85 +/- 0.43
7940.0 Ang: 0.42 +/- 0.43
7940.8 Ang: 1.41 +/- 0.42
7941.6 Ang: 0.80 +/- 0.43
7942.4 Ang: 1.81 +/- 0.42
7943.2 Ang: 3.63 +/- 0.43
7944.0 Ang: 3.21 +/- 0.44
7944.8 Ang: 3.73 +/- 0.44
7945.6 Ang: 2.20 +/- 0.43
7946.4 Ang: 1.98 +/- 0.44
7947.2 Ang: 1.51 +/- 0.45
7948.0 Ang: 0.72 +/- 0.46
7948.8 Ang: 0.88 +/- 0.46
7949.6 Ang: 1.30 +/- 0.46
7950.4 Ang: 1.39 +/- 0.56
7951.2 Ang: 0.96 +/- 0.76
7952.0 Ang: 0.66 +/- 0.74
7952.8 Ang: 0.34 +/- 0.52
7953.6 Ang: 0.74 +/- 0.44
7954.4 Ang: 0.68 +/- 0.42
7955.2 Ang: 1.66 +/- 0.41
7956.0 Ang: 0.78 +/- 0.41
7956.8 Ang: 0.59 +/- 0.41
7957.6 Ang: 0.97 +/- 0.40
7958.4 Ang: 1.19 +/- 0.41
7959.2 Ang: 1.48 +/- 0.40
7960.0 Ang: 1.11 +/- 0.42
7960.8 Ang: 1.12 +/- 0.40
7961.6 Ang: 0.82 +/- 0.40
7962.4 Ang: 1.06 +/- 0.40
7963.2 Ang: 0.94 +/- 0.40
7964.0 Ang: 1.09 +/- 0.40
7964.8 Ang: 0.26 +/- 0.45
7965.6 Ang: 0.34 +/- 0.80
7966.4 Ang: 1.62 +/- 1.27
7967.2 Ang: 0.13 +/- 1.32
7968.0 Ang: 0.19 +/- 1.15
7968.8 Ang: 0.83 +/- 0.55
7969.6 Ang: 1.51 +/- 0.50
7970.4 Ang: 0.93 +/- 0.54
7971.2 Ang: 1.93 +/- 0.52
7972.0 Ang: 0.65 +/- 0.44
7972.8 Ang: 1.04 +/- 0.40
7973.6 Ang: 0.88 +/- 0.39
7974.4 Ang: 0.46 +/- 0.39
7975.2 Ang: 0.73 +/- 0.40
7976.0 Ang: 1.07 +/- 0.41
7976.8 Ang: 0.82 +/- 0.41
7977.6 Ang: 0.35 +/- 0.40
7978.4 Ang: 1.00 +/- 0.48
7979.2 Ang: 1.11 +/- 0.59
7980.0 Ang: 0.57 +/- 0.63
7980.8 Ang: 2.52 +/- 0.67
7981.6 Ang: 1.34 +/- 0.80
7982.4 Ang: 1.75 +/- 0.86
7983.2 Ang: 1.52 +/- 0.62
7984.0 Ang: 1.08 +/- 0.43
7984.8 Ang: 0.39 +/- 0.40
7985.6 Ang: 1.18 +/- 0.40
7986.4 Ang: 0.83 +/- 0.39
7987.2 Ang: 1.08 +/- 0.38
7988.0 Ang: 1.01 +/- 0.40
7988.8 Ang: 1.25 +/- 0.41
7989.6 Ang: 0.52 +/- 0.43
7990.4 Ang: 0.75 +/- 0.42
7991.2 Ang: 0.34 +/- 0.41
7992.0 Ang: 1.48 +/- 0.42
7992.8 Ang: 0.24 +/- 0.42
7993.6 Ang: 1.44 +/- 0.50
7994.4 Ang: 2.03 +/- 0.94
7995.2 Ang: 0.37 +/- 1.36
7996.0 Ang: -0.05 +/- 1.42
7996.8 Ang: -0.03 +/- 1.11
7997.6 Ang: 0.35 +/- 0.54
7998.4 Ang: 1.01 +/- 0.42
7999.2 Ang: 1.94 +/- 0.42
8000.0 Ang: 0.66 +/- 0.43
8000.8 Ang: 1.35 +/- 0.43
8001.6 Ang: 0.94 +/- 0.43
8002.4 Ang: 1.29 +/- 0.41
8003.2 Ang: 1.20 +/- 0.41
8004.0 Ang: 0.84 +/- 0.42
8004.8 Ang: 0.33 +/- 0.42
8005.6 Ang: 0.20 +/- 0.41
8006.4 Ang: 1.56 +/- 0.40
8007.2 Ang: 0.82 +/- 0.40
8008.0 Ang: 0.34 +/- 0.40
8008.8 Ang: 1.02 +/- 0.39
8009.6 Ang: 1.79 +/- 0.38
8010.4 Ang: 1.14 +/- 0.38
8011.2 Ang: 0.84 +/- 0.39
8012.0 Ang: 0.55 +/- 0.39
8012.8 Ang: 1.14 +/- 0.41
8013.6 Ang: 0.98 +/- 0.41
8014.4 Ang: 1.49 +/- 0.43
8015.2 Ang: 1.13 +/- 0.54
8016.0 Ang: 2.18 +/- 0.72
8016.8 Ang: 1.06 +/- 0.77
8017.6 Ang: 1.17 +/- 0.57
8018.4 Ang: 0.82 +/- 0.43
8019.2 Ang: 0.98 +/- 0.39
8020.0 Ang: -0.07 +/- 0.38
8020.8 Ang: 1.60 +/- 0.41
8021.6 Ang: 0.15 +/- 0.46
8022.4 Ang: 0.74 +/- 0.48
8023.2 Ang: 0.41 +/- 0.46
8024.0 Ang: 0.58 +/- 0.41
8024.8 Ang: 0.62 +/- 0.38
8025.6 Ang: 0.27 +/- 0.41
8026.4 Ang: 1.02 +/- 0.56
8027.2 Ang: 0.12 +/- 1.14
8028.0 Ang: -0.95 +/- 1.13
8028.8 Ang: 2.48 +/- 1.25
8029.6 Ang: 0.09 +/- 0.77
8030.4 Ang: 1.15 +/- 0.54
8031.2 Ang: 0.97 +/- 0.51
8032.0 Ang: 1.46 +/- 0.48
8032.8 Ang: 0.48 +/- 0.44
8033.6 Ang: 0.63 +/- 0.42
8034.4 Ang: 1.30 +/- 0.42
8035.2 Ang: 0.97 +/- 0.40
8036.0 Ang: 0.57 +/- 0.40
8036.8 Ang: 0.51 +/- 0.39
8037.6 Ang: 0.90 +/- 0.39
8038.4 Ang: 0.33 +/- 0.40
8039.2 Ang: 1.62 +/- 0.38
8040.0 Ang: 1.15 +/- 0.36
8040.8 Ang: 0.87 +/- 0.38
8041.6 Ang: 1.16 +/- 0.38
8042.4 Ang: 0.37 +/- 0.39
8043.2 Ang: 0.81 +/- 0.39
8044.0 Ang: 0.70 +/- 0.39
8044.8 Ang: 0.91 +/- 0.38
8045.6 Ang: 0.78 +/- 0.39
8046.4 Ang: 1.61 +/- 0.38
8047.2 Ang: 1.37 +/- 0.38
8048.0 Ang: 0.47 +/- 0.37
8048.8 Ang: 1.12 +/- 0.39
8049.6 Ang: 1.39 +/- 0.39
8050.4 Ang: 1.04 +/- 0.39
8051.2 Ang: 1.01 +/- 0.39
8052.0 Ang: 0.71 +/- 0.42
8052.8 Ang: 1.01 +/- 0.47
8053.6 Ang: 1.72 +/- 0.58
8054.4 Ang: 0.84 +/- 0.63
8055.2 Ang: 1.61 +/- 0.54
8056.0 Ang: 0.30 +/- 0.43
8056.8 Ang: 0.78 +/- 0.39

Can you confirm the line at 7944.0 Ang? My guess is [N II]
